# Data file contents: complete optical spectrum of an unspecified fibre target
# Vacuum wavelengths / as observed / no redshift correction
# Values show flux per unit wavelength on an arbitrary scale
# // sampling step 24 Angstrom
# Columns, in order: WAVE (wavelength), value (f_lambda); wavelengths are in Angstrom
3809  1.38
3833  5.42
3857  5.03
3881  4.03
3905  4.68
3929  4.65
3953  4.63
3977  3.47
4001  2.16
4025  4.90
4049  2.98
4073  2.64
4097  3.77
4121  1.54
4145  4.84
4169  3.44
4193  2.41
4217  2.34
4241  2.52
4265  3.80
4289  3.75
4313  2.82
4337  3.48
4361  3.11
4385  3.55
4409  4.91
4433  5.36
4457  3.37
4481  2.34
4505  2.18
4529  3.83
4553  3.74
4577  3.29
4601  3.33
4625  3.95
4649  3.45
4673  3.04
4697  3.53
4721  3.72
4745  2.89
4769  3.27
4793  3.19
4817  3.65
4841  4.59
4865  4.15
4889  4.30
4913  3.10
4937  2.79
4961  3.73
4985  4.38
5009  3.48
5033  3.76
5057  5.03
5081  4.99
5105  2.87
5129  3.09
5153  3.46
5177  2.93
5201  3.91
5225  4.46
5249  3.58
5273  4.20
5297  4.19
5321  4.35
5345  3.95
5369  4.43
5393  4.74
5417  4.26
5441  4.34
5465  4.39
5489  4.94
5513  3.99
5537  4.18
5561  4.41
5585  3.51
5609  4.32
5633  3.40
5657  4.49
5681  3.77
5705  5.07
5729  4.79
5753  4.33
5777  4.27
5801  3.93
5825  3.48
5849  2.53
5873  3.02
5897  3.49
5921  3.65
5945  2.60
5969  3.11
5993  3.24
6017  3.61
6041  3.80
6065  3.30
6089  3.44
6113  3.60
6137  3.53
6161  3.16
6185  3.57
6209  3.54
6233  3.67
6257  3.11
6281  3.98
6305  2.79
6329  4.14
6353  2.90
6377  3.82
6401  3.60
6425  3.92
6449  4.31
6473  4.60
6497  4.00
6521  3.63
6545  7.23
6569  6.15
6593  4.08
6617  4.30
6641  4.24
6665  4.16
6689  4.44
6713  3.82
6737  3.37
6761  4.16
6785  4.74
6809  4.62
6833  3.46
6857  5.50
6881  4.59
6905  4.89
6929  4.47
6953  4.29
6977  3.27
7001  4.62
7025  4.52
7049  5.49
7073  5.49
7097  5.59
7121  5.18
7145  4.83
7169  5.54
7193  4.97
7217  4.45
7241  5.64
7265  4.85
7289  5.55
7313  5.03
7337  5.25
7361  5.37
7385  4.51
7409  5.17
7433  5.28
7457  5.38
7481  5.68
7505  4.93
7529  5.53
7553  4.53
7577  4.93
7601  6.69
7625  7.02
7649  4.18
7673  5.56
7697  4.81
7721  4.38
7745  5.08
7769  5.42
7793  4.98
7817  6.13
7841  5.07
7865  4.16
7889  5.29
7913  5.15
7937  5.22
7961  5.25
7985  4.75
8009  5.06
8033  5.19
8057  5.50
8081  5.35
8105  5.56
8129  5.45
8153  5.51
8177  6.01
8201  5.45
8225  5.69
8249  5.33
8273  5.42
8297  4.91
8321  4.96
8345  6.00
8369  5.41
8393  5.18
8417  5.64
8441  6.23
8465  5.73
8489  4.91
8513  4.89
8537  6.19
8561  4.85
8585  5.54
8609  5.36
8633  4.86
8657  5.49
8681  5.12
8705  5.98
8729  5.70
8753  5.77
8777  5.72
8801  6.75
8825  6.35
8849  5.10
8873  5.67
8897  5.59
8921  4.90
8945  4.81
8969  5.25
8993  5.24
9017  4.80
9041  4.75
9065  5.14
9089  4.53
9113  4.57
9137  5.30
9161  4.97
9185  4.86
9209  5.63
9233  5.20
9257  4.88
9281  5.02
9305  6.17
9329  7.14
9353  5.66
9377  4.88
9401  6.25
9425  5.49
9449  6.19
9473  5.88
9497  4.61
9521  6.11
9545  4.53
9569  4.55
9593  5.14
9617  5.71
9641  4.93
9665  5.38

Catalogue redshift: 0.76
